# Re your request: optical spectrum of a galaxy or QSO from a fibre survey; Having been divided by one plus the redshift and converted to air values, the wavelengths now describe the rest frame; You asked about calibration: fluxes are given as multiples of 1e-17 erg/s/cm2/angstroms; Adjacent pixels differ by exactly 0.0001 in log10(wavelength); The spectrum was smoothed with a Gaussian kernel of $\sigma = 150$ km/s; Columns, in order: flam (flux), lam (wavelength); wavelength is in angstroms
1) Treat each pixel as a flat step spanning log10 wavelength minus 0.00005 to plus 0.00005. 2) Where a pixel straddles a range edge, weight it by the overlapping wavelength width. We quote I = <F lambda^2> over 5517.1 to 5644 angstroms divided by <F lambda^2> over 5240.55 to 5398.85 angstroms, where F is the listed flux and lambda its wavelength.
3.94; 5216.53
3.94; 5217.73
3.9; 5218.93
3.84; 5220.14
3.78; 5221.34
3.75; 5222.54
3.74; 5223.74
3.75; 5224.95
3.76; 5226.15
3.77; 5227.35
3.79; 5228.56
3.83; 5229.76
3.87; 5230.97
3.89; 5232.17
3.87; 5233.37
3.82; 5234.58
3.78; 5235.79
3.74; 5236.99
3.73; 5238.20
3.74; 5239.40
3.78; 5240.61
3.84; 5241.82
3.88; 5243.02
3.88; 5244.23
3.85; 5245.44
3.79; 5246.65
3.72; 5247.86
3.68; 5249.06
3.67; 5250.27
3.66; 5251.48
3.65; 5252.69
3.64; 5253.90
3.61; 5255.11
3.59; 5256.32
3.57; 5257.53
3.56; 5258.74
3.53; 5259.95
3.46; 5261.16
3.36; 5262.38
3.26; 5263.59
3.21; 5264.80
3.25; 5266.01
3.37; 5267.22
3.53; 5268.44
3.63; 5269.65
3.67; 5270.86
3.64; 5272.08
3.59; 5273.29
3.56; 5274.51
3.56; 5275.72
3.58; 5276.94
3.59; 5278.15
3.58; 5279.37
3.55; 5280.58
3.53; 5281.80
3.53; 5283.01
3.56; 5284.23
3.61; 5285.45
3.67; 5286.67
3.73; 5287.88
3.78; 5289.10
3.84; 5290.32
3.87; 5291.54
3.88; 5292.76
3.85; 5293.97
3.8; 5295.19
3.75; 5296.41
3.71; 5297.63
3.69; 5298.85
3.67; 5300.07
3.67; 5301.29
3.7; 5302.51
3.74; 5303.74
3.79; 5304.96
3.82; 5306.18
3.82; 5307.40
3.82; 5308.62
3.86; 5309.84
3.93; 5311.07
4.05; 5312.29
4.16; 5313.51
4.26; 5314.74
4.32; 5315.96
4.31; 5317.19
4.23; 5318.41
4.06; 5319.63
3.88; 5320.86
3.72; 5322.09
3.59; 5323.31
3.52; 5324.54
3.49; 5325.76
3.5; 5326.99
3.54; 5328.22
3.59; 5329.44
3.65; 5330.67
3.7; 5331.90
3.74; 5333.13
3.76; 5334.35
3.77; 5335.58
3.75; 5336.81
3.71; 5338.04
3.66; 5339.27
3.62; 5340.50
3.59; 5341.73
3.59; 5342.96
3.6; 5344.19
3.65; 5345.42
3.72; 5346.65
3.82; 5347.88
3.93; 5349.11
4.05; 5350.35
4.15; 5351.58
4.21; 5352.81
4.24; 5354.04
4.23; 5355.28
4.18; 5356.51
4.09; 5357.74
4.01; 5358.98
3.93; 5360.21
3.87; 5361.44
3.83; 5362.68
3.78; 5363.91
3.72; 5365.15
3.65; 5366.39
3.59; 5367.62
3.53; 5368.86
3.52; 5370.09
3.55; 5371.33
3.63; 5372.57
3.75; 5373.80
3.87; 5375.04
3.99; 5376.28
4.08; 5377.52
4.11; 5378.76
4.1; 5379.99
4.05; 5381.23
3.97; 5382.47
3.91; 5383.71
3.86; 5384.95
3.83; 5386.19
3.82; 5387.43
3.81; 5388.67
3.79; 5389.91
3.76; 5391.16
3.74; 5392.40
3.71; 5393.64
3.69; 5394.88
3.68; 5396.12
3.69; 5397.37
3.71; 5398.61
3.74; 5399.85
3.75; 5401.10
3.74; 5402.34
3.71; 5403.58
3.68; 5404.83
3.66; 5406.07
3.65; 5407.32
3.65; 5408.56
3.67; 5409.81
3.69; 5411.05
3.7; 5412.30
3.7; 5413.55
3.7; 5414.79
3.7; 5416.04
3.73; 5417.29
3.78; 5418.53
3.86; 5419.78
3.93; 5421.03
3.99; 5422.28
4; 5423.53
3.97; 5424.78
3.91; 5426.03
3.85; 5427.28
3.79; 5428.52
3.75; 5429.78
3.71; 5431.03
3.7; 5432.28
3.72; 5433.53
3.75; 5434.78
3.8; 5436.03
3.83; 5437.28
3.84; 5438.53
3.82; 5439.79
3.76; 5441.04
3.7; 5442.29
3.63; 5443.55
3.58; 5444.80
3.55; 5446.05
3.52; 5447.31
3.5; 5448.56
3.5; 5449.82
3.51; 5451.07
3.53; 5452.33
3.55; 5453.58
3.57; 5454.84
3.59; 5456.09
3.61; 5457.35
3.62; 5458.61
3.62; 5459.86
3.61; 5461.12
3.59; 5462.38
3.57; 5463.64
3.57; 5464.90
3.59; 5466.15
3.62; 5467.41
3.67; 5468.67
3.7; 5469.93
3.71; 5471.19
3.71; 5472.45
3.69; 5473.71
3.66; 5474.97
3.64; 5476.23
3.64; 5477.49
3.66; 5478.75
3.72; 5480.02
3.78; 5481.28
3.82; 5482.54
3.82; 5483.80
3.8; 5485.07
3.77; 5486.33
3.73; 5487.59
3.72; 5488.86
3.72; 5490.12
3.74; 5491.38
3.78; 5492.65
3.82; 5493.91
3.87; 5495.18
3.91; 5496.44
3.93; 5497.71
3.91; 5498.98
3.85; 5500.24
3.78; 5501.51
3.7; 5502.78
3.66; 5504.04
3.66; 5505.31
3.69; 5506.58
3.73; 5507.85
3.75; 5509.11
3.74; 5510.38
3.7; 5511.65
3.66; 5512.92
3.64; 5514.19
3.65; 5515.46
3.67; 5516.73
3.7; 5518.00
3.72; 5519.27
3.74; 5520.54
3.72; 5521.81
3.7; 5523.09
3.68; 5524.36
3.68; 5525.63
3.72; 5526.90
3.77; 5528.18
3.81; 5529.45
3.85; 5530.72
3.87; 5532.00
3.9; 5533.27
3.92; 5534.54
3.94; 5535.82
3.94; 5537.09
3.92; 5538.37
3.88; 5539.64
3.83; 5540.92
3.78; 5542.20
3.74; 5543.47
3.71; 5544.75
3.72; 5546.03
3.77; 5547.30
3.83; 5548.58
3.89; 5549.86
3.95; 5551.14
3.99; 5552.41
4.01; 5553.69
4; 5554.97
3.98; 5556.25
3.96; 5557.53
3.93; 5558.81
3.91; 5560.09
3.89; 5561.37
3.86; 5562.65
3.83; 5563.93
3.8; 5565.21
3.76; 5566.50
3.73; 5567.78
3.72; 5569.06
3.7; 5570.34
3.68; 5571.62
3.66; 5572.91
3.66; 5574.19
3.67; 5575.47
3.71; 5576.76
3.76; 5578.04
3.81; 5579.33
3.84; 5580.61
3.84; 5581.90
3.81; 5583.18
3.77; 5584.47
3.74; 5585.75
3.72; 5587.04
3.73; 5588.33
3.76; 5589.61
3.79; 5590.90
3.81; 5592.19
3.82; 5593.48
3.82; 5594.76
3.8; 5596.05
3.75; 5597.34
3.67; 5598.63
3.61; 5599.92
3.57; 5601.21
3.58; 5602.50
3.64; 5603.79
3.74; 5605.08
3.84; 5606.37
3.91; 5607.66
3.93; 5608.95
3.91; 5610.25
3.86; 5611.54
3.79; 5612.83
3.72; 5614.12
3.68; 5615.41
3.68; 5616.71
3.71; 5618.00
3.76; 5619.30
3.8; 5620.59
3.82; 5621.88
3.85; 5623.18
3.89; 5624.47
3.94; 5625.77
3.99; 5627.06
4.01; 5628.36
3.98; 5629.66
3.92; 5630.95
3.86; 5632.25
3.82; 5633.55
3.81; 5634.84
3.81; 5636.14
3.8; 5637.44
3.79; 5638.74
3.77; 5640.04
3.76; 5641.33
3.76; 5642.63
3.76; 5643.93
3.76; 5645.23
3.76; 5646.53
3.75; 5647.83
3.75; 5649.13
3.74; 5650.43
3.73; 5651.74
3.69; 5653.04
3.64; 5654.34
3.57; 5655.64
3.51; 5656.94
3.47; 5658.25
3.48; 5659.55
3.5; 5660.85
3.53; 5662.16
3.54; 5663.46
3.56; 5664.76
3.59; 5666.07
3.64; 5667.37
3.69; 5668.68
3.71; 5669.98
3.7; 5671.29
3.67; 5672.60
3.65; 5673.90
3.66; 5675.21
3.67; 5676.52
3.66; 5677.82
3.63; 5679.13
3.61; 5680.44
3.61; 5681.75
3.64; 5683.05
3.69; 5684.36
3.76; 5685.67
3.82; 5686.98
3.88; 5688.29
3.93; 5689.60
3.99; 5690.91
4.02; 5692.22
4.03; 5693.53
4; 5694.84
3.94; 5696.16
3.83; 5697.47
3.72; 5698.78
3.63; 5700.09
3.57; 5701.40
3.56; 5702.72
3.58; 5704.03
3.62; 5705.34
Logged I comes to 1.1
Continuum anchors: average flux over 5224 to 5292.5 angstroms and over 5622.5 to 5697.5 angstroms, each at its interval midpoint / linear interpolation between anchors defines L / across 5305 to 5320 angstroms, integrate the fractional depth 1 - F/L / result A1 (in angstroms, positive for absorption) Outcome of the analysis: -1.5 angstroms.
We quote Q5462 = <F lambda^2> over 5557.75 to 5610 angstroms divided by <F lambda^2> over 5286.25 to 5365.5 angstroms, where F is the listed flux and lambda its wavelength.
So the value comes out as 1.08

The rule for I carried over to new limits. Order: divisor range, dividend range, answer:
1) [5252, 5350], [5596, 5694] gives 1.15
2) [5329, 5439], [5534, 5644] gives 1.08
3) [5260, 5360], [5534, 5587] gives 1.12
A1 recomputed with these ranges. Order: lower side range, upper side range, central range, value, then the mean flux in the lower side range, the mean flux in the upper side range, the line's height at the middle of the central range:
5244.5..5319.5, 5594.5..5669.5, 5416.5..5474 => 0.4 angstroms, 3.71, 3.74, 3.72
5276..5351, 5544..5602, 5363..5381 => -0.1 angstroms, 3.76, 3.79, 3.77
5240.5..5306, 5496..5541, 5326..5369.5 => -1.3 angstroms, 3.64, 3.77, 3.68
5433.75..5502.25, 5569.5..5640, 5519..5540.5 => -0.4 angstroms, 3.69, 3.78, 3.73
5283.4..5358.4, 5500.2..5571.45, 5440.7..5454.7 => 0.9 angstroms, 3.82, 3.8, 3.81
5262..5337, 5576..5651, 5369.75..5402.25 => -0.7 angstroms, 3.71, 3.79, 3.73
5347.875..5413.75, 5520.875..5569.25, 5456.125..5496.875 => 1.4 angstroms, 3.83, 3.84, 3.84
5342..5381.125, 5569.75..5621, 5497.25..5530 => 0.6 angstroms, 3.87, 3.75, 3.79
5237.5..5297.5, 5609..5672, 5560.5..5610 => -0.4 angstroms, 3.64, 3.74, 3.73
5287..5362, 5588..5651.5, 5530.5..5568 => -0.7 angstroms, 3.84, 3.79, 3.8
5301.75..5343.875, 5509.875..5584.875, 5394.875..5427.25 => 0.3 angstroms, 3.8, 3.8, 3.8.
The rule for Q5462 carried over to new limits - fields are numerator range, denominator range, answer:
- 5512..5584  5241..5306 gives 1.16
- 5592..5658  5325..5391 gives 1.09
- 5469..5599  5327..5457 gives 1.06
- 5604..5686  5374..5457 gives 1.08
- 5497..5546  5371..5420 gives 1.04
